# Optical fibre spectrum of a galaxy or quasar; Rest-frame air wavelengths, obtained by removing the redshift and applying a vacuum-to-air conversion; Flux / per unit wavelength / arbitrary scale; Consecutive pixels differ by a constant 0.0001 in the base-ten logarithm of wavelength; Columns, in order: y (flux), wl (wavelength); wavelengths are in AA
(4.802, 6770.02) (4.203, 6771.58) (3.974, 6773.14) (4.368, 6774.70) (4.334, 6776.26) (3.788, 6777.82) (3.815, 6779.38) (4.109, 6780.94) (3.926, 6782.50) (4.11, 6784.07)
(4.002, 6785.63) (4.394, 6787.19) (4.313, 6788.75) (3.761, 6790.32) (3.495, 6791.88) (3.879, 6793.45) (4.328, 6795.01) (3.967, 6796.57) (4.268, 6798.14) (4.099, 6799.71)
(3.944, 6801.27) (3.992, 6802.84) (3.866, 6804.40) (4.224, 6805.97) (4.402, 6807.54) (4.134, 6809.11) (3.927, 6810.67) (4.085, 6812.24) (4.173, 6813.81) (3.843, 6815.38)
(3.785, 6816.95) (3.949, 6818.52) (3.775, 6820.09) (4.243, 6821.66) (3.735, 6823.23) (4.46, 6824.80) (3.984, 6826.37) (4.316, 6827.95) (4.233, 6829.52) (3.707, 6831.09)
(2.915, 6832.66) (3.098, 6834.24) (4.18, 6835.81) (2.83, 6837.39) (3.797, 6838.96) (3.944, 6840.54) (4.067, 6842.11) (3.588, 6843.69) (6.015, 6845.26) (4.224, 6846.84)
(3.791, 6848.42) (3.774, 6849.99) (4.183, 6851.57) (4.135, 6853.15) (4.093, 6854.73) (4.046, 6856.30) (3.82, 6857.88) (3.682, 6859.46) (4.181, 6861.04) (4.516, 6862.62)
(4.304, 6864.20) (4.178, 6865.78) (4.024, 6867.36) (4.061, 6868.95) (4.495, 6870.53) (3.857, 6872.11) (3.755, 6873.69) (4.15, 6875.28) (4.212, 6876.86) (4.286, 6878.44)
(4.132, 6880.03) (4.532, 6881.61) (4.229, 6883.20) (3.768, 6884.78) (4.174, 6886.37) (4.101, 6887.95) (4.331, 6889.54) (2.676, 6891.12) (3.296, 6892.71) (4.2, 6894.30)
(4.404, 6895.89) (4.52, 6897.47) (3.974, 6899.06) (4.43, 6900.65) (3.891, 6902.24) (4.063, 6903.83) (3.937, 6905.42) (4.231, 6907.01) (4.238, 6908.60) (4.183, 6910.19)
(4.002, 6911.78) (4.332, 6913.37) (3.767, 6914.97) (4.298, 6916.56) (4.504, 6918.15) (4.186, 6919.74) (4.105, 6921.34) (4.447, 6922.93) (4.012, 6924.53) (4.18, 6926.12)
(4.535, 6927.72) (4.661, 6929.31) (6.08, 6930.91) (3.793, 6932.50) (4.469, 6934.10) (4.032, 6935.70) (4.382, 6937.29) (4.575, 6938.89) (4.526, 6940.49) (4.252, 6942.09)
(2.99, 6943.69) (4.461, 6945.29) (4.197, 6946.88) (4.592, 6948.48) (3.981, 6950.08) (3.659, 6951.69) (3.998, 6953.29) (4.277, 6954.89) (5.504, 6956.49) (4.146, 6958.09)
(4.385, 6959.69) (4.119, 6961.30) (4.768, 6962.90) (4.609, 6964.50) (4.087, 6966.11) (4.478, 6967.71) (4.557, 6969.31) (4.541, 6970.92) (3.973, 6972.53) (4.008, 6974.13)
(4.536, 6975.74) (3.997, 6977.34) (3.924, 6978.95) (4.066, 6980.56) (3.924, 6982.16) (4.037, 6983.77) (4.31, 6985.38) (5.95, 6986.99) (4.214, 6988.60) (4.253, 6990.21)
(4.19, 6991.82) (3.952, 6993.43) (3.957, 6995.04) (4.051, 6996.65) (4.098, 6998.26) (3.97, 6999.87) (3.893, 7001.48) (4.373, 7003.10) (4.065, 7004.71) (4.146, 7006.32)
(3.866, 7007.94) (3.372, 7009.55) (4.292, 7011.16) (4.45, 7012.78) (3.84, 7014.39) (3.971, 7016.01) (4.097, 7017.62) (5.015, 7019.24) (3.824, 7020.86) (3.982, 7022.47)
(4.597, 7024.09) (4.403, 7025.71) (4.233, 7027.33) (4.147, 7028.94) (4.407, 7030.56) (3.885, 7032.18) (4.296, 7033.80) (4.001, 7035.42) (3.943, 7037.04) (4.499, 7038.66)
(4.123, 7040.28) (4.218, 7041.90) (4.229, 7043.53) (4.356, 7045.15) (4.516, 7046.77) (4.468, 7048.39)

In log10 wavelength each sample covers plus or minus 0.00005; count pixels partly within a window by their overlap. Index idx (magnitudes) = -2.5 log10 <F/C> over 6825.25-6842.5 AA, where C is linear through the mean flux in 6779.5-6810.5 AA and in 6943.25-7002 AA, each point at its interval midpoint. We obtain 0.10 mag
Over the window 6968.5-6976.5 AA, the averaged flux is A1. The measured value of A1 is 4.32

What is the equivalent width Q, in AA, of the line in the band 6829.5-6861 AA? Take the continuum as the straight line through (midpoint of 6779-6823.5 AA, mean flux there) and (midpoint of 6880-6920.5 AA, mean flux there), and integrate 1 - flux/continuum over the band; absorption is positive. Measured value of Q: 1.2 AA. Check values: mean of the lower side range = 4.02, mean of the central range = 3.91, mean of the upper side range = 4.09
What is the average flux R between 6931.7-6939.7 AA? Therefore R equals 4.25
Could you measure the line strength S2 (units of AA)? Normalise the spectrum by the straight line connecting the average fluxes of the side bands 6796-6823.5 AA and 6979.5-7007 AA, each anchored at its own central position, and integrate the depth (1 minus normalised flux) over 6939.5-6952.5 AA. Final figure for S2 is 0.2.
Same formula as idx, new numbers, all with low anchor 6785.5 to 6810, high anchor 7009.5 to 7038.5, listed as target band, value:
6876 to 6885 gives -0.029 mag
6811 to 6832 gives 0.018 mag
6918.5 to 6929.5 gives -0.041 mag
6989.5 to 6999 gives 0.022 mag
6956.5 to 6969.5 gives -0.077 mag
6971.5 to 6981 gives 0.017 mag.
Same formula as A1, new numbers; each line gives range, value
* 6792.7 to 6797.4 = 4.06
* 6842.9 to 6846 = 4.79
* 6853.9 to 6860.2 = 3.92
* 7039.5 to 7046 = 4.23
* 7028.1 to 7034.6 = 4.19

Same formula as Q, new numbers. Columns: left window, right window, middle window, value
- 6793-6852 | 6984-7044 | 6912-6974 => -3.1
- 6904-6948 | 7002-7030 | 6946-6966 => -0.5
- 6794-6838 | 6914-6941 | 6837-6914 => 1.8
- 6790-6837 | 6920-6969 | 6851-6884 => -0.2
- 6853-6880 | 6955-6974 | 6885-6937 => 0.9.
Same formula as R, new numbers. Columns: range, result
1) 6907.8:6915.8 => 4.1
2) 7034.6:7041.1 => 4.14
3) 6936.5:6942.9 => 4.43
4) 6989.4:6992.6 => 4.22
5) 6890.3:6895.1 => 3.4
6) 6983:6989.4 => 4.63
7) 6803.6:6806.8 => 4.05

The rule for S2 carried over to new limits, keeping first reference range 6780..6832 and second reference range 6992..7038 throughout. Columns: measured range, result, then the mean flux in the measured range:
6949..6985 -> -1.40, 4.26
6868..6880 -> -0.15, 4.11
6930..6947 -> -1.09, 4.35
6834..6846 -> 0.24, 3.97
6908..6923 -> -0.42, 4.19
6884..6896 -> 0.68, 3.84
